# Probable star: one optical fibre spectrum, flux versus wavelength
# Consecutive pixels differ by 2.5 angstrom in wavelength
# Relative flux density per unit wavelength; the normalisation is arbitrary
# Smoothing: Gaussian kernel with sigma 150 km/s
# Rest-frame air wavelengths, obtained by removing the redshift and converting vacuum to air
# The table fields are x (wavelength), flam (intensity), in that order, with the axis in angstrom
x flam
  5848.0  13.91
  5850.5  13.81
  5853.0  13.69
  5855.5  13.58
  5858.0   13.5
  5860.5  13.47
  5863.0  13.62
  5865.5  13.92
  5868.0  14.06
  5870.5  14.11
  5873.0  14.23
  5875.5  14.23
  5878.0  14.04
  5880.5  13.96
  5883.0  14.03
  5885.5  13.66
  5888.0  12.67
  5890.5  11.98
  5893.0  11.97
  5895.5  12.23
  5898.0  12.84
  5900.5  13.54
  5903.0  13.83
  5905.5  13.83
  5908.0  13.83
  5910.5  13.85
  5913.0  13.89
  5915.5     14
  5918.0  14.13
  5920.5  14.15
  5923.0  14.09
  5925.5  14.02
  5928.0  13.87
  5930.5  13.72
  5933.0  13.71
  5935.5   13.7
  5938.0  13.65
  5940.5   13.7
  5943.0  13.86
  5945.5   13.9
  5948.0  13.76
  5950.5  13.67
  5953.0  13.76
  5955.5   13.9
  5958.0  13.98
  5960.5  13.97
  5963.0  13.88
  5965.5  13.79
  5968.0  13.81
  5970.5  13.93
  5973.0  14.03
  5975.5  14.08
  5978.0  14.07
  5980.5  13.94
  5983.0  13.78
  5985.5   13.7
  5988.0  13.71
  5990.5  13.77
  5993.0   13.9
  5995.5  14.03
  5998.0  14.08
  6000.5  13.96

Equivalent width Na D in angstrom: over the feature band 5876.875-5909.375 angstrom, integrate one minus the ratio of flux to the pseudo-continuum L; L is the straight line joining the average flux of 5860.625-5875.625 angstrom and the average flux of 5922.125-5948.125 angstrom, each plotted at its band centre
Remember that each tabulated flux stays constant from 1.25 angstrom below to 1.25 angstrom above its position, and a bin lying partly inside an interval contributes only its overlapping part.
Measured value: 1.5 angstrom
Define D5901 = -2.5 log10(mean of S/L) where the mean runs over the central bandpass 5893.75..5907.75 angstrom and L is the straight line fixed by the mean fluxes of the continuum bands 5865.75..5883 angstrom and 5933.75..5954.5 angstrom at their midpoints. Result 0.06 mag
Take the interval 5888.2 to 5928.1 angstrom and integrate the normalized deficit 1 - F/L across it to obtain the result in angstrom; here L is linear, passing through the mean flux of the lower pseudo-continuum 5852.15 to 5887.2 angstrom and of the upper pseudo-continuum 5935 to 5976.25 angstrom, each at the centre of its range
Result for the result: 1.1 angstrom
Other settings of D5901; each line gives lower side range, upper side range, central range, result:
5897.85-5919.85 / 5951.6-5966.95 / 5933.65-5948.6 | 0.007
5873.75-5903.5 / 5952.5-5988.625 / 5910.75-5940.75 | -0.028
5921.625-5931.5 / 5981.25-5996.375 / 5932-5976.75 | 0.003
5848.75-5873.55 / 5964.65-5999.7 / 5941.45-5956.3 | 0.005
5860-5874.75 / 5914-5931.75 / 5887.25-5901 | 0.122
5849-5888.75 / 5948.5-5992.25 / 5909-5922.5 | -0.014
